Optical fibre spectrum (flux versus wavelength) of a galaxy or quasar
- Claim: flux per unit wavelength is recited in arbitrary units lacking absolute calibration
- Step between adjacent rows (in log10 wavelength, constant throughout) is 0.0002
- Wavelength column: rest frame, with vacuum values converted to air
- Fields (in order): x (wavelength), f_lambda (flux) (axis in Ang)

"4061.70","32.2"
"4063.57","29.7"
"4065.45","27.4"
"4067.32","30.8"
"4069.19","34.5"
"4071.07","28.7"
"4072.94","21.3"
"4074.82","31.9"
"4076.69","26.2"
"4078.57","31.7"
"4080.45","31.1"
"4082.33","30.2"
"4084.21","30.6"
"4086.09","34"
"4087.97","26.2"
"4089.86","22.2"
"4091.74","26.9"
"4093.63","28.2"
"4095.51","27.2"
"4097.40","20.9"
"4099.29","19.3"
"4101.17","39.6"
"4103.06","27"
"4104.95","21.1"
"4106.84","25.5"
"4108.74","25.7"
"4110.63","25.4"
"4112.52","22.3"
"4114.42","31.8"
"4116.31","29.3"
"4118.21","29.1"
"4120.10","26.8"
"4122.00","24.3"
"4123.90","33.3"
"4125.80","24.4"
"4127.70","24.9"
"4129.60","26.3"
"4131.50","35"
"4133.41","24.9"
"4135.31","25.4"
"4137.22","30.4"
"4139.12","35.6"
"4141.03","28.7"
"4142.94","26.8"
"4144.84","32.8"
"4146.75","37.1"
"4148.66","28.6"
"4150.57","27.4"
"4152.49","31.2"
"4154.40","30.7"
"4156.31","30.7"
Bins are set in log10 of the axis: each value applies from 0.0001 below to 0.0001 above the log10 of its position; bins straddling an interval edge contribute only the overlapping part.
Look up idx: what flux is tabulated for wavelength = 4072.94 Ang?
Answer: 21.3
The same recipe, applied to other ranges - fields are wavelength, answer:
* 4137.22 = 30.4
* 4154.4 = 30.7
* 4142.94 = 26.8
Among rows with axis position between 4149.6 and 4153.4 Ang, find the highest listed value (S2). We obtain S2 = 31.2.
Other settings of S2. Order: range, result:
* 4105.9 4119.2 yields 31.8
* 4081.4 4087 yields 34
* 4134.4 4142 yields 35.6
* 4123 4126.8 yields 33.3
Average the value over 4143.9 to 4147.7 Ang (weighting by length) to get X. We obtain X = 34.9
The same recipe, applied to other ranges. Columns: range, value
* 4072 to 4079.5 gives 27.8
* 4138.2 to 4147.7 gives 32.2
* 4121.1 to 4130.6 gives 26.7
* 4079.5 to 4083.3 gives 30.6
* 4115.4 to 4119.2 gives 29.2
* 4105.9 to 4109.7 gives 25.6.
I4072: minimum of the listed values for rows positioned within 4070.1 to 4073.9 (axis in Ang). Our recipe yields 21.3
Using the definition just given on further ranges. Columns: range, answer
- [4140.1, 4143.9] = 26.8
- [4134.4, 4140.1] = 25.4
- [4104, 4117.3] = 21.1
